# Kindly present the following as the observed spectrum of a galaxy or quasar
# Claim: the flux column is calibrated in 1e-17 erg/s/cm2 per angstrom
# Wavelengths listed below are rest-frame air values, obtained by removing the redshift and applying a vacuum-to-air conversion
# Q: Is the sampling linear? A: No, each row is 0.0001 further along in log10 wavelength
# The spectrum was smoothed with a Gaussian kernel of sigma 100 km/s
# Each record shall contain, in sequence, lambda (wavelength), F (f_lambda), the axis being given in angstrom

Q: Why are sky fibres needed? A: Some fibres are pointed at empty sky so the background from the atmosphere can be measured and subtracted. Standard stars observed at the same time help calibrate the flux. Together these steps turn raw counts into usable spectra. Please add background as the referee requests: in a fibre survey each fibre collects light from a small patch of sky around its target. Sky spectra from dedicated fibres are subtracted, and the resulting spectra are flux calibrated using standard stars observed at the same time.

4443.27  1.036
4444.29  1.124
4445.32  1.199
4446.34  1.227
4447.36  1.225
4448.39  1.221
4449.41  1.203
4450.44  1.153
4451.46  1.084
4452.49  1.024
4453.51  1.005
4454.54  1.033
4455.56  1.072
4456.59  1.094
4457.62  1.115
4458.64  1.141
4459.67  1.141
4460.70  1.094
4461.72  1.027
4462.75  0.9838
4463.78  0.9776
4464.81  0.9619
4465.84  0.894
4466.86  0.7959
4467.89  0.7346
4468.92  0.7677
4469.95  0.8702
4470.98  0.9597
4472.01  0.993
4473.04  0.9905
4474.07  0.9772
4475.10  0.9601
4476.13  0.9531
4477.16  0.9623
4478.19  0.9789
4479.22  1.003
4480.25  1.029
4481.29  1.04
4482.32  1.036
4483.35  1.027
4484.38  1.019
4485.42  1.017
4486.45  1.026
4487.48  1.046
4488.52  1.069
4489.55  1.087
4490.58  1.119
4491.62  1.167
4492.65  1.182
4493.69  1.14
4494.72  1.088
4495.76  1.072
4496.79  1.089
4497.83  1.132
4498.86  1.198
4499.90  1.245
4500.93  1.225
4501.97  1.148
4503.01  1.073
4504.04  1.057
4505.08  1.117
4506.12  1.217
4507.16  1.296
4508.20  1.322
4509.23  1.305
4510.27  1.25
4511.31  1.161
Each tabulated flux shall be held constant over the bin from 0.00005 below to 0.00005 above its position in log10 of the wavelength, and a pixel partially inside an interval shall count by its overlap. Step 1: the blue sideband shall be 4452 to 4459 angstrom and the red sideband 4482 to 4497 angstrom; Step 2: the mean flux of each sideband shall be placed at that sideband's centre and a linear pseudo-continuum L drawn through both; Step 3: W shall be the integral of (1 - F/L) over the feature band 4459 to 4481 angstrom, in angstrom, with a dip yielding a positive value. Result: 2.4 angstrom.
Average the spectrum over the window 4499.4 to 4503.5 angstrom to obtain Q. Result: 1.17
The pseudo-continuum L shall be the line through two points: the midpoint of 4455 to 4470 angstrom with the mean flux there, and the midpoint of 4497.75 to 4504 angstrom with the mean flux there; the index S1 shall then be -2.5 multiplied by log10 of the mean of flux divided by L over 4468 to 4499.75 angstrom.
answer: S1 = 0.055 mag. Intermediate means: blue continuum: 0.982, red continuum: 1.17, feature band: 1.03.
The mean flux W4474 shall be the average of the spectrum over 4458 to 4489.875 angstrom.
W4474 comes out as 0.986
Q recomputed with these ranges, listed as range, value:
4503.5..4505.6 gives 1.09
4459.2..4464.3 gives 1.04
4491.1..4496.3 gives 1.13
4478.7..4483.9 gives 1.03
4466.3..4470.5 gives 0.796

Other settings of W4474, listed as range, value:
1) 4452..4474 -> 0.984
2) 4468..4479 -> 0.935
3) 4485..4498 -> 1.09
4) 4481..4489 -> 1.03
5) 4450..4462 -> 1.08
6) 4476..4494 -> 1.05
